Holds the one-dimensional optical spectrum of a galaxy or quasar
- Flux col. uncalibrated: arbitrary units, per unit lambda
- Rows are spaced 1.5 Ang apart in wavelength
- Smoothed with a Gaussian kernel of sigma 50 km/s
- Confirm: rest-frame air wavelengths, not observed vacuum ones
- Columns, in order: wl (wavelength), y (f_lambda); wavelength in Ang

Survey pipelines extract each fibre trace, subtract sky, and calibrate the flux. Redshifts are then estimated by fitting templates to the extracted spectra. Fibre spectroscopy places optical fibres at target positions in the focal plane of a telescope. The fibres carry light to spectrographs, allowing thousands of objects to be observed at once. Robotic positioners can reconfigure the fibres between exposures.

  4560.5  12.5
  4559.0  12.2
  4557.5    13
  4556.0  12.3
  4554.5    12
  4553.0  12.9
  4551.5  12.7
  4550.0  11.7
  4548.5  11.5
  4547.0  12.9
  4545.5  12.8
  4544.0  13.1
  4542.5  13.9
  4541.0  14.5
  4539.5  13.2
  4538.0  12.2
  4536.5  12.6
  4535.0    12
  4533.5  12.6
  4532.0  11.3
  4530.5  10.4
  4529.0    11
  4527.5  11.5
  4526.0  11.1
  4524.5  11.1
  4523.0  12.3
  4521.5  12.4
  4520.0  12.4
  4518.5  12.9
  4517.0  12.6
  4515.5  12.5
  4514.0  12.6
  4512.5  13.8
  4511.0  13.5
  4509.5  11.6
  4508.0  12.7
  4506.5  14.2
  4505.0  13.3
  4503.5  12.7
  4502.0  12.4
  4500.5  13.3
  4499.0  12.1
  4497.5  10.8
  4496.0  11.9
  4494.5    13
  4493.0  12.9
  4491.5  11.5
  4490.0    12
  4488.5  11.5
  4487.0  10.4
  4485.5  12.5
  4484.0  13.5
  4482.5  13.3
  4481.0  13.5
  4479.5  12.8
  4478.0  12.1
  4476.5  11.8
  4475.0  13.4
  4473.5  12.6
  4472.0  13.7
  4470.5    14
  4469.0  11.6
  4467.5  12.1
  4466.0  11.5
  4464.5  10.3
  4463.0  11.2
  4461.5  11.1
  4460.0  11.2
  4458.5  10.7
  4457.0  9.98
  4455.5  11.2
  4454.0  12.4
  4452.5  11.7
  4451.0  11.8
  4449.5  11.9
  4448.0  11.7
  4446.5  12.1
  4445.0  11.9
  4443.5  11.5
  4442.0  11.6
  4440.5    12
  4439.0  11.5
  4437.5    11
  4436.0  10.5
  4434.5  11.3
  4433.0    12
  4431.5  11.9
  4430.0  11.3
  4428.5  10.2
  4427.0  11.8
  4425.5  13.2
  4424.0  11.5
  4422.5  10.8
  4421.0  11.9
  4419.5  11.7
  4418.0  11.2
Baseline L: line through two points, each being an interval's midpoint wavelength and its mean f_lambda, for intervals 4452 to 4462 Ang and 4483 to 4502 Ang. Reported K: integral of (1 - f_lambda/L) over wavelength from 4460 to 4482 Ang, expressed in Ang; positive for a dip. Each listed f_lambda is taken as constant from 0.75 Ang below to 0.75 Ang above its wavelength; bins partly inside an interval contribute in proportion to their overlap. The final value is -1.3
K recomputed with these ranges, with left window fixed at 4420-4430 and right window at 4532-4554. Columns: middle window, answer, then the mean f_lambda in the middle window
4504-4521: -0.69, 12.9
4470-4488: -1.03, 12.8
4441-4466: 0.89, 11.4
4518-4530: 0.70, 11.8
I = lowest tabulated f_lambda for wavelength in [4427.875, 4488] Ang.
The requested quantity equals 9.98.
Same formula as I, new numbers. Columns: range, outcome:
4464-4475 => 10.3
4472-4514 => 10.4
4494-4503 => 10.8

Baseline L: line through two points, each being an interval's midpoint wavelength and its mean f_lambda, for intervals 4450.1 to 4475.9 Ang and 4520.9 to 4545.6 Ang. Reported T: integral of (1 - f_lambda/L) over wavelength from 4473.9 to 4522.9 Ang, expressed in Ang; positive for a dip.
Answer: -2.2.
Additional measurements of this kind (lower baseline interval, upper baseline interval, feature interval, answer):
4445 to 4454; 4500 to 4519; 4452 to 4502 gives 1.27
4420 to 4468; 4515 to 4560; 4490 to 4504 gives -0.37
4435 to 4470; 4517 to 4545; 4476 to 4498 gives -0.86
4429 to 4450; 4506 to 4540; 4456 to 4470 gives 0.75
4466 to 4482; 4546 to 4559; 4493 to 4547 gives 0.15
